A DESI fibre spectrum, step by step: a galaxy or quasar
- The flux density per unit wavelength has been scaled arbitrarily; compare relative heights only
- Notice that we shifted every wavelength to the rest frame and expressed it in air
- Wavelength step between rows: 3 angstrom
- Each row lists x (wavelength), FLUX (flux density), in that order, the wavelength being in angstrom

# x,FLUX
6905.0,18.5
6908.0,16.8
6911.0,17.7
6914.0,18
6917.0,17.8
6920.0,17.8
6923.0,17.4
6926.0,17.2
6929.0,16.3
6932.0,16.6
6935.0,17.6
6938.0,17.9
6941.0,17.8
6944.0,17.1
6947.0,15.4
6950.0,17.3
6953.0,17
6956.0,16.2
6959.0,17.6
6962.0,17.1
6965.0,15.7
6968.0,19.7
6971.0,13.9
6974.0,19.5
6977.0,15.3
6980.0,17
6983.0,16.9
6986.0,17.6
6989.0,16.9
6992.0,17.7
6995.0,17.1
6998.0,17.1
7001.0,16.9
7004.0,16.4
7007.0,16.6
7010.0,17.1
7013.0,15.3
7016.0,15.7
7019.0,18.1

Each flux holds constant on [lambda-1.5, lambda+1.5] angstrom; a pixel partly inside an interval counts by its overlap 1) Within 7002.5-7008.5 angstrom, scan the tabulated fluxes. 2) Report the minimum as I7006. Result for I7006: 16.4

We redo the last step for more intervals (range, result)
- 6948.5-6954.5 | 17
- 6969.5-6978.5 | 13.9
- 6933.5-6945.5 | 17.1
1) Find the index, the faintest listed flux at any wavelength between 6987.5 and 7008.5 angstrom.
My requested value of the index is 16.4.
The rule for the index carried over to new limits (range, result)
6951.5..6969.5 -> 15.7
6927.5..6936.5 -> 16.3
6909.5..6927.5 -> 17.2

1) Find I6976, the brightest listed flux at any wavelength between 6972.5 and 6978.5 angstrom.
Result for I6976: 19.5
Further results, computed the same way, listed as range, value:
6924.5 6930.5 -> 17.2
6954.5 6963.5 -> 17.6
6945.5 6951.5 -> 17.3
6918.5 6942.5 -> 17.9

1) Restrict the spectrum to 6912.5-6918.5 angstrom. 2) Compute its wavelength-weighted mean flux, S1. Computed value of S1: 17.9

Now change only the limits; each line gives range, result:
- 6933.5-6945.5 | 17.6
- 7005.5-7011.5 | 16.9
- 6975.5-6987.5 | 16.7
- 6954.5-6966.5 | 16.6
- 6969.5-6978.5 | 16.2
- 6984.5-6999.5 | 17.3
